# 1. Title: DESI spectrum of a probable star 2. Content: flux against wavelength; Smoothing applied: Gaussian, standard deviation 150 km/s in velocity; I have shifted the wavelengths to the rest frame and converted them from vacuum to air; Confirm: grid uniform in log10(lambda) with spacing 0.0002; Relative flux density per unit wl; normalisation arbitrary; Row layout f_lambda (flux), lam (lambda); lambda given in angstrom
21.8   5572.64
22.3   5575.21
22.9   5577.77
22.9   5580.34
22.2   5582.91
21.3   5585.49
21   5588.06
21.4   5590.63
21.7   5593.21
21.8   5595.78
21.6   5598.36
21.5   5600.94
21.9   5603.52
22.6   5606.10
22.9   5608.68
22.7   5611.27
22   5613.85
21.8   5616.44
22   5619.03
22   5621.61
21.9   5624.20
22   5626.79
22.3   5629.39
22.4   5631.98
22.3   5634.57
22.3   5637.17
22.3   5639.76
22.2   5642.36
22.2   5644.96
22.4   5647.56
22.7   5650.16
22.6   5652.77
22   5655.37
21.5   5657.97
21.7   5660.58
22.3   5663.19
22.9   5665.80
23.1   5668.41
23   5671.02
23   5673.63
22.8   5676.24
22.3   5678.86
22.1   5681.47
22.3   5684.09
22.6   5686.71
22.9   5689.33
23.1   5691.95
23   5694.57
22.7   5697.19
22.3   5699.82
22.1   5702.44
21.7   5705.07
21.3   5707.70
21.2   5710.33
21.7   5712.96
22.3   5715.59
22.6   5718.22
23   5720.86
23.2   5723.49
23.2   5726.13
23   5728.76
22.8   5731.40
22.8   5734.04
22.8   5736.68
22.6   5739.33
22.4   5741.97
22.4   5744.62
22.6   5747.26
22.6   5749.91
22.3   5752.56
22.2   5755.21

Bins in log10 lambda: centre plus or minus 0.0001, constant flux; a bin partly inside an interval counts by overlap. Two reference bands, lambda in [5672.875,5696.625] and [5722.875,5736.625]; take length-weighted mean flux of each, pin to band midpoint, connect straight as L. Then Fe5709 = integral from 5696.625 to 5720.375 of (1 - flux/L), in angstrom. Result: 0.9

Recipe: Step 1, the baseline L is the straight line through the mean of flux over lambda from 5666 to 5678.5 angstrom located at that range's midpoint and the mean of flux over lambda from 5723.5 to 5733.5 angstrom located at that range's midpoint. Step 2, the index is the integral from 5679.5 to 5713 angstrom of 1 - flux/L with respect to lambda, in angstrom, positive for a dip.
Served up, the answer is 1.0 angstrom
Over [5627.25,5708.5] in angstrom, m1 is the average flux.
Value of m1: 22.4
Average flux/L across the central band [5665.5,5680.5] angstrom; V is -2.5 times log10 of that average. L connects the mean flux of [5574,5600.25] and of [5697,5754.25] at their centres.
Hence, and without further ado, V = -0.03 mag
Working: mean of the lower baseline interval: 21.9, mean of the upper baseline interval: 22.4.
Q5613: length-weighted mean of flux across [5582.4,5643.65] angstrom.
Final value 22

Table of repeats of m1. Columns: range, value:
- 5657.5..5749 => 22.5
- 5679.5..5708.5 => 22.4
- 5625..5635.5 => 22.2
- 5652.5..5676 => 22.5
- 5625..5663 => 22.2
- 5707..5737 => 22.5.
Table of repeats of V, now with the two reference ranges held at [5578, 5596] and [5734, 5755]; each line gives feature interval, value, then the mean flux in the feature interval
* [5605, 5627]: -0.01 mag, 22.2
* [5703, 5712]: 0.04 mag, 21.5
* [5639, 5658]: -0.01 mag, 22.3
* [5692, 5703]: -0.02 mag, 22.6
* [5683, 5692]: -0.02 mag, 22.7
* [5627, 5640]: -0.01 mag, 22.3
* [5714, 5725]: -0.02 mag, 22.8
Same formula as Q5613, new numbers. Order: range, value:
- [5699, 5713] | 21.7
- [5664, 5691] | 22.7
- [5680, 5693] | 22.6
